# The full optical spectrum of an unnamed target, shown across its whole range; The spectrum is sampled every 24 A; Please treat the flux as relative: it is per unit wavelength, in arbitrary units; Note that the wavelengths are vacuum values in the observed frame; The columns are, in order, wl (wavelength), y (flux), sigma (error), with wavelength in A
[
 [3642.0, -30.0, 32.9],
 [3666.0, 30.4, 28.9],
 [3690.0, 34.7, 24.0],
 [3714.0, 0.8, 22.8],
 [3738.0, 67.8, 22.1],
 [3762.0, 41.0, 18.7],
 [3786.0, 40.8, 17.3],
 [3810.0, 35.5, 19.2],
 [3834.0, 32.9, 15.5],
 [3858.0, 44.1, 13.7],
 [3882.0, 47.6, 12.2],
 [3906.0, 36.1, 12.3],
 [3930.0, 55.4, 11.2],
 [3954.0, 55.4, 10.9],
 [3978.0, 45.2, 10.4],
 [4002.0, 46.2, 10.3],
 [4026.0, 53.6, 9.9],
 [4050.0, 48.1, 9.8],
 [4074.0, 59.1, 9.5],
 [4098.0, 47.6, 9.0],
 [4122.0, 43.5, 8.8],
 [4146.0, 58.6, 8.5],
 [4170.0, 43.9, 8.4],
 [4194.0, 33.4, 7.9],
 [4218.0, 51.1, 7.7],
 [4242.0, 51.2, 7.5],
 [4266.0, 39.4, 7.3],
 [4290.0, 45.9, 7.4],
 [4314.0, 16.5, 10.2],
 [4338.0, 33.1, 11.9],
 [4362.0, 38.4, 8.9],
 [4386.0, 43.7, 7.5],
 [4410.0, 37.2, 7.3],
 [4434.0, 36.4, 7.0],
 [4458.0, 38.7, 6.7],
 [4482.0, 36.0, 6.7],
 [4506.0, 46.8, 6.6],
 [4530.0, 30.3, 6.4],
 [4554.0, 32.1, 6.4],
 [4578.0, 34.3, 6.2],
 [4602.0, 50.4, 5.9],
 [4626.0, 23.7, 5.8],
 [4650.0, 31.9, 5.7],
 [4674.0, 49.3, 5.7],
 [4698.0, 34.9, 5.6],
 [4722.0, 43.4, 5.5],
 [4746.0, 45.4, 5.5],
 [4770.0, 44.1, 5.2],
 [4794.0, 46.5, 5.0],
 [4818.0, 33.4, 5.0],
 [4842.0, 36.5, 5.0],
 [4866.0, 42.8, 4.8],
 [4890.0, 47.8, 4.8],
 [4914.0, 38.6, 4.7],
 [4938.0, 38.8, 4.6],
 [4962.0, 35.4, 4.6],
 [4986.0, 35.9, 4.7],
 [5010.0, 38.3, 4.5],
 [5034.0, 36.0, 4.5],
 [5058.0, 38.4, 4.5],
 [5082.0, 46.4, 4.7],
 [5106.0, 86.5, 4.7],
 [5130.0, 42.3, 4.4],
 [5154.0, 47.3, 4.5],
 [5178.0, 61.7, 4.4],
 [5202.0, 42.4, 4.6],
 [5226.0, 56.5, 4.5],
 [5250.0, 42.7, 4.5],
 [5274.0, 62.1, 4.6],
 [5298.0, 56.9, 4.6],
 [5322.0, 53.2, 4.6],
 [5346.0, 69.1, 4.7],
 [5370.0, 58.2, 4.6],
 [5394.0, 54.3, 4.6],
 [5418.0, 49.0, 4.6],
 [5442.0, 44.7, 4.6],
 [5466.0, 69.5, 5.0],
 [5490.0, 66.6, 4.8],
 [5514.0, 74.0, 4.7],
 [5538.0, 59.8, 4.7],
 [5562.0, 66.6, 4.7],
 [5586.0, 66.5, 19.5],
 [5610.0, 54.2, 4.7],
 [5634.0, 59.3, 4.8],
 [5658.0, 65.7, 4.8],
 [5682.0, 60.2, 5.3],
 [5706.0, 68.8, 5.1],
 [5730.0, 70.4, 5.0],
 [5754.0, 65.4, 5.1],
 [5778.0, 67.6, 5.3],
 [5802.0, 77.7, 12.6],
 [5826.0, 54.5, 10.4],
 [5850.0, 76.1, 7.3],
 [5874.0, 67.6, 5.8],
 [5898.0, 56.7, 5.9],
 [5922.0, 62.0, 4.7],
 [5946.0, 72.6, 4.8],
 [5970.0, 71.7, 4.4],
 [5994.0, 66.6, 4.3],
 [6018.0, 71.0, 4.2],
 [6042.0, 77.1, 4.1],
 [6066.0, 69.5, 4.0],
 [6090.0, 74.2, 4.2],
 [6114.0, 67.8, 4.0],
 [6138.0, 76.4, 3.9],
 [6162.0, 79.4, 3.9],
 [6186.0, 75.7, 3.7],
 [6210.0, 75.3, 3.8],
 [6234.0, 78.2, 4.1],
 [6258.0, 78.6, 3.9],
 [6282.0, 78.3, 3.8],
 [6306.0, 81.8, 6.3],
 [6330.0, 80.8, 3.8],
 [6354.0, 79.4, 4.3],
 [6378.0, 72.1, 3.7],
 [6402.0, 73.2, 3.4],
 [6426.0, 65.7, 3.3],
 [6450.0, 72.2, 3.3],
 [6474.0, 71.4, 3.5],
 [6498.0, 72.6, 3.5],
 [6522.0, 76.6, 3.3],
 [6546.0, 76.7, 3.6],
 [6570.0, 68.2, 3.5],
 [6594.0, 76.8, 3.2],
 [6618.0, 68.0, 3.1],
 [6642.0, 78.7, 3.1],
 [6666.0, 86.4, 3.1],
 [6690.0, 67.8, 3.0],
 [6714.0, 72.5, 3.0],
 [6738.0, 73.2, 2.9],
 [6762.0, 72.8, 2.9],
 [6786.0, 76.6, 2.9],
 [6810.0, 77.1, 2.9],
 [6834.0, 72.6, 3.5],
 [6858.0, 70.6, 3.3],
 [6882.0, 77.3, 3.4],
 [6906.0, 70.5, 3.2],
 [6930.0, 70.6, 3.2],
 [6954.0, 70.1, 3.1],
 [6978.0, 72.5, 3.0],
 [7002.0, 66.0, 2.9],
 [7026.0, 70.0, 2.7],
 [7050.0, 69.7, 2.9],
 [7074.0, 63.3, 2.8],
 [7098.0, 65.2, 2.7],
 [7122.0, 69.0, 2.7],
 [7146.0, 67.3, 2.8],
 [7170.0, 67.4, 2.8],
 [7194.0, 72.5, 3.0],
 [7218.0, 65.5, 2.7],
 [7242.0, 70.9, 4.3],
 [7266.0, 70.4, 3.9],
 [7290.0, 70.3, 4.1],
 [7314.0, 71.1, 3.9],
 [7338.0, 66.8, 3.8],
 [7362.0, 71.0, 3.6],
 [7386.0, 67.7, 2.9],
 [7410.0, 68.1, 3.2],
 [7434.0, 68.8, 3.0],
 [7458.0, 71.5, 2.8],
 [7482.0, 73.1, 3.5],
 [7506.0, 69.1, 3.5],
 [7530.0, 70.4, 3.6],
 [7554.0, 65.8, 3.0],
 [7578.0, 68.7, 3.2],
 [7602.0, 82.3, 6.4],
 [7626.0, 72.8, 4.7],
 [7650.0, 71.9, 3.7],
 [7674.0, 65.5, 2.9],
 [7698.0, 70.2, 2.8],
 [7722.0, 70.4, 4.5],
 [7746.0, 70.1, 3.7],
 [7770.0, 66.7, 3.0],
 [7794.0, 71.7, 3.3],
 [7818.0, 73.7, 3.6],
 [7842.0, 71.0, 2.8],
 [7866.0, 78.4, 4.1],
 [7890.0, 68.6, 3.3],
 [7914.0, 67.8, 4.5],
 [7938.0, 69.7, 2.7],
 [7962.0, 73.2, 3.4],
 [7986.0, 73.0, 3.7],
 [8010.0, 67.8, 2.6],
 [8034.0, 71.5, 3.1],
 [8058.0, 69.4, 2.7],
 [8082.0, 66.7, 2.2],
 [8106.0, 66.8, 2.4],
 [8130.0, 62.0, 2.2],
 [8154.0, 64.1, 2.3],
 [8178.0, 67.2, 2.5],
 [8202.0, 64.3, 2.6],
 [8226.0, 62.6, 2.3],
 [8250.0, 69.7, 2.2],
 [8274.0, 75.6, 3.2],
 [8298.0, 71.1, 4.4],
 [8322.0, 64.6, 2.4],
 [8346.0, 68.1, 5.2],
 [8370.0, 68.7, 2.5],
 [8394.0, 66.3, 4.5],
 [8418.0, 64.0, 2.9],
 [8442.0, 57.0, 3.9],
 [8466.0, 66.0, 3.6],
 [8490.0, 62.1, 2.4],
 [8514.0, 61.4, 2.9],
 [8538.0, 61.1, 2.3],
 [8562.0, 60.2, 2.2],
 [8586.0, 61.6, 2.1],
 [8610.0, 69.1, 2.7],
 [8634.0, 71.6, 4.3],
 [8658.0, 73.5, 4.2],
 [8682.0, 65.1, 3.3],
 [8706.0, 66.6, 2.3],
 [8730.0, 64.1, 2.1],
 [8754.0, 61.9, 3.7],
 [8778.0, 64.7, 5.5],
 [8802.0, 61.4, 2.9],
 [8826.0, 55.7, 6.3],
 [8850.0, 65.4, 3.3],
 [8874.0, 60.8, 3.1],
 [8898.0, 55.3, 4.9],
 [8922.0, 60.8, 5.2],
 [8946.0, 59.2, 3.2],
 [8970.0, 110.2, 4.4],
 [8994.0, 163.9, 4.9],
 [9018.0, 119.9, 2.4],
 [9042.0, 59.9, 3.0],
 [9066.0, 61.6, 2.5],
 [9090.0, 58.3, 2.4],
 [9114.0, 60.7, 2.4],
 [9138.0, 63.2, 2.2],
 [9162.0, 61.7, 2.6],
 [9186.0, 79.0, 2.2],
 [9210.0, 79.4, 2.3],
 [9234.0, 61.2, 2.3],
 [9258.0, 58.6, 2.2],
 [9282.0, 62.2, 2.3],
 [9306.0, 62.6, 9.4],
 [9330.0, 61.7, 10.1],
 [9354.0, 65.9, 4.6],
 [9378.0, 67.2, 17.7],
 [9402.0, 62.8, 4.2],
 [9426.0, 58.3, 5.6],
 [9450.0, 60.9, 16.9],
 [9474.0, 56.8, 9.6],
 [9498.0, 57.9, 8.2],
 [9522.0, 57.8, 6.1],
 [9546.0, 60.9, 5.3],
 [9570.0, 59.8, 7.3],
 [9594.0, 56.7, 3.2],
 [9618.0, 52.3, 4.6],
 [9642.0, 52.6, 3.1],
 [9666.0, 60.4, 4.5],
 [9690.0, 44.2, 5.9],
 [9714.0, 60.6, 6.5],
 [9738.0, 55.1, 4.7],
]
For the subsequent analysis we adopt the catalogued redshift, 0.37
